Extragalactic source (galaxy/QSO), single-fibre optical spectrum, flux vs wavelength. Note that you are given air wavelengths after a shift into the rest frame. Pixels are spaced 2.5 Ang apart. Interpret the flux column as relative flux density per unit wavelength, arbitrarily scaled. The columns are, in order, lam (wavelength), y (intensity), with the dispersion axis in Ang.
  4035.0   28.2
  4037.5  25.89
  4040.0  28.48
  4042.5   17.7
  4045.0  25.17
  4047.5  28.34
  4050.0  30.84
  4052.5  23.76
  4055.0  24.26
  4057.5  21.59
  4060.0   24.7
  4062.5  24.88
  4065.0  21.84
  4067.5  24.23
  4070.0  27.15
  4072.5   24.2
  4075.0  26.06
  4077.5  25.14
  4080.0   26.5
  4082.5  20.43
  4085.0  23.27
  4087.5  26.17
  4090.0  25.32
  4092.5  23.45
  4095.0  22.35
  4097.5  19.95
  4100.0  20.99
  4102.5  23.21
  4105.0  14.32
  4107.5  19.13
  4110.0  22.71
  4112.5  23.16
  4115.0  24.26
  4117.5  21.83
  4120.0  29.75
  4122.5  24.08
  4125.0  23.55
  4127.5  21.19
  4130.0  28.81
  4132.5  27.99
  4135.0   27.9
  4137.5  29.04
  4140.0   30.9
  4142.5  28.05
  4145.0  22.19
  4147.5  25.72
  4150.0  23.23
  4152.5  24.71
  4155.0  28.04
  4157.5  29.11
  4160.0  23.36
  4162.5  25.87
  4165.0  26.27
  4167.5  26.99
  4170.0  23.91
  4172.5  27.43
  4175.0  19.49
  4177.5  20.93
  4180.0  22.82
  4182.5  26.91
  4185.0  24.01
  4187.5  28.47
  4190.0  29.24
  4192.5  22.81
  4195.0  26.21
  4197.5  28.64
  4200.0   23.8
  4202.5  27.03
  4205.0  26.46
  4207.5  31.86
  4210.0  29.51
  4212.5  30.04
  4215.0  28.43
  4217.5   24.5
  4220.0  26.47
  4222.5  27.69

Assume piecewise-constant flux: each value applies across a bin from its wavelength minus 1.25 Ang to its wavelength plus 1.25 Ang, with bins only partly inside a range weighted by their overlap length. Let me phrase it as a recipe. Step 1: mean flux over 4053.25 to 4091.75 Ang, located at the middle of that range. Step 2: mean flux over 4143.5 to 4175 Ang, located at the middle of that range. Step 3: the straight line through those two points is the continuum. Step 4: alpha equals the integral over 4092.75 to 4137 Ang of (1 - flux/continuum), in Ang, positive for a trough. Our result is 2.7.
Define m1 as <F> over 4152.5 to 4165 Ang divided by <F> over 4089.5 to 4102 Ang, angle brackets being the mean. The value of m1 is 1.2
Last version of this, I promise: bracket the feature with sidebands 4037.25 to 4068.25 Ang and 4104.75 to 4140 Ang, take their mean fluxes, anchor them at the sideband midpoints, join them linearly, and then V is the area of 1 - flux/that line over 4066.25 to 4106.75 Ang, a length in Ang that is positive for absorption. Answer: 2.4 Ang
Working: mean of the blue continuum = 24.7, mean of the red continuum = 24.6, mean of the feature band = 23.2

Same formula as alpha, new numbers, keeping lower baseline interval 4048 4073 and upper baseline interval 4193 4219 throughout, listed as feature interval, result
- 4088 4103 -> 1.6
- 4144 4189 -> 3.0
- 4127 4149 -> -0.6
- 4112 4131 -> 1.0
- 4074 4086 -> 0.5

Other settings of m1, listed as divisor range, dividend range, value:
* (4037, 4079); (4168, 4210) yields 1.03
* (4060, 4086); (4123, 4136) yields 1.06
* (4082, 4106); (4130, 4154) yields 1.21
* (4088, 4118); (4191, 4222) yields 1.24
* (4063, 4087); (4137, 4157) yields 1.09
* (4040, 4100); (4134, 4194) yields 1.06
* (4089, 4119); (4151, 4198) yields 1.17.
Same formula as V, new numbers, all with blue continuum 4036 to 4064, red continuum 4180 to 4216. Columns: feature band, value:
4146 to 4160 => 0.4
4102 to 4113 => 2.4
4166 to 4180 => 1.6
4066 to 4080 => 0.0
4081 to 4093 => 0.8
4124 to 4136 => 0.2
